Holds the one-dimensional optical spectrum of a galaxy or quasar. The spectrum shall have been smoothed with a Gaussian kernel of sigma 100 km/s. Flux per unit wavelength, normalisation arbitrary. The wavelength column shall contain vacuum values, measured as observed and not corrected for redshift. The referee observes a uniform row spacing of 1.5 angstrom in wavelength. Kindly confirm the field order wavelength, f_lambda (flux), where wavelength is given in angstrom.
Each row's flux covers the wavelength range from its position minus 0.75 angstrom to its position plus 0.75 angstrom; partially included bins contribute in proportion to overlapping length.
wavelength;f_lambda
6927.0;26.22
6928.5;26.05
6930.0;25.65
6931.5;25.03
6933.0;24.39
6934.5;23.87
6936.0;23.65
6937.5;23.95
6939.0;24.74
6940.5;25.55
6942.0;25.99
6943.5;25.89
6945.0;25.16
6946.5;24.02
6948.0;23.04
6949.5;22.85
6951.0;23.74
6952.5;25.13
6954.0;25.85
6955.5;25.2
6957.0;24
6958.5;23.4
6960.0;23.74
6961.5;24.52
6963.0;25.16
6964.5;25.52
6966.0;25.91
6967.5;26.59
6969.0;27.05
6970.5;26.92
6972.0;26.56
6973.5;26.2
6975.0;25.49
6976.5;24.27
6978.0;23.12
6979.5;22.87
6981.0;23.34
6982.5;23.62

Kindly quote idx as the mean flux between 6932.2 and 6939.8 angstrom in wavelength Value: 24.1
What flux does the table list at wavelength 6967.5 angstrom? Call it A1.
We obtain 26.59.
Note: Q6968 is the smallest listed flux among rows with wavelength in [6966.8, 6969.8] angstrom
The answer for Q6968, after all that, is 26.59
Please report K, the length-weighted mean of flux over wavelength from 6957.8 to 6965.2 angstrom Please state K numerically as 24.5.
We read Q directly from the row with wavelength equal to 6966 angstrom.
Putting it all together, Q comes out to 25.91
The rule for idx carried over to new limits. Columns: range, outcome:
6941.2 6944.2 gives 25.9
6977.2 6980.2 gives 23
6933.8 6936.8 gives 23.8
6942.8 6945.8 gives 25.5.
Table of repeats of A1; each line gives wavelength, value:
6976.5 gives 24.27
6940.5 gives 25.55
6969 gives 27.05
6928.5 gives 26.05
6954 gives 25.85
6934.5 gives 23.87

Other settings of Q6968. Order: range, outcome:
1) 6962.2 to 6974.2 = 25.16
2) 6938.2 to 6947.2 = 24.02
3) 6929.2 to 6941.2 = 23.65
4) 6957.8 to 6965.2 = 23.4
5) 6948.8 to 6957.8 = 22.85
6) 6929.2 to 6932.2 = 25.03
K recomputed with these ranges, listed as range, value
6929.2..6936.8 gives 24.5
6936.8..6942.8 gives 25.1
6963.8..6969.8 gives 26.3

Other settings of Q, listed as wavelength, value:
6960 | 23.74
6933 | 24.39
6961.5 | 24.52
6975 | 25.49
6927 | 26.22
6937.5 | 23.95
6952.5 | 25.13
